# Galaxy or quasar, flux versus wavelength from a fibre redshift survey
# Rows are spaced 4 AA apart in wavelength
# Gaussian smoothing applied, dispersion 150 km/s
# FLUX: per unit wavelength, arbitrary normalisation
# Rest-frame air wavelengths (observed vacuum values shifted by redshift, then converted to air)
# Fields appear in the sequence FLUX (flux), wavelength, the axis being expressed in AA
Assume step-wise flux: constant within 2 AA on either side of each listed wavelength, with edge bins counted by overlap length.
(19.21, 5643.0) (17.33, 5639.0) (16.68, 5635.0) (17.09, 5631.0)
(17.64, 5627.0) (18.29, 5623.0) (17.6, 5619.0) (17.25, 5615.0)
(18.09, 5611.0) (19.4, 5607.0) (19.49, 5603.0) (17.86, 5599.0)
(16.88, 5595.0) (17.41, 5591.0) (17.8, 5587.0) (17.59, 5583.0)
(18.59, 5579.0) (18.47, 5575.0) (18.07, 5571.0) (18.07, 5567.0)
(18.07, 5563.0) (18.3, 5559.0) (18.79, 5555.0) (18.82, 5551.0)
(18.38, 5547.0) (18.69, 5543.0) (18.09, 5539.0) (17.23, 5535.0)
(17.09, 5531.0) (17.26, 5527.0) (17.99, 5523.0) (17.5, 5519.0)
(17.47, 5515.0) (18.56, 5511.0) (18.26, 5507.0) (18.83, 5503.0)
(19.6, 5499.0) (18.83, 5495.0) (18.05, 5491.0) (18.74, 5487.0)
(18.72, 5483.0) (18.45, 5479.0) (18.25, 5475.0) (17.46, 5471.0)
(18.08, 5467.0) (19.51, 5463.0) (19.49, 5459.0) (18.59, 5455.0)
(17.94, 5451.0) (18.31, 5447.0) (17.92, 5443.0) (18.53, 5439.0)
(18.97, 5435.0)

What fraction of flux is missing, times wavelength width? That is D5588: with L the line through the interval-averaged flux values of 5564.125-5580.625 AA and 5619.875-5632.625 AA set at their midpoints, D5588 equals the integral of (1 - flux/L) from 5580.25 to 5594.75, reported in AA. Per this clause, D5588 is 0.4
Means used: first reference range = 18.3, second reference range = 17.7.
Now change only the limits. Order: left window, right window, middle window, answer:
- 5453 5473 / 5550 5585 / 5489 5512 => -0.23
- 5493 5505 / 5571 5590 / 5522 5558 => 1.02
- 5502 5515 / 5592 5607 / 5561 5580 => 0.02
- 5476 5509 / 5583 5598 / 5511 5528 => 0.59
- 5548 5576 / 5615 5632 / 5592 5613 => -0.48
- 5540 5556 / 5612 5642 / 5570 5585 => 0.01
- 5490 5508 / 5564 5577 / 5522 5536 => 0.88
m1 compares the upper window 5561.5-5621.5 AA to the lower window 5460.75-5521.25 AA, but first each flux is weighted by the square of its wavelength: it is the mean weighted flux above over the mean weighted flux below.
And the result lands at 1.02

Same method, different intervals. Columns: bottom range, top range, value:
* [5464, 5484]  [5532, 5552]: 1.02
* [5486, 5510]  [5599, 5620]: 1.02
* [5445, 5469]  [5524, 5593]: 1.00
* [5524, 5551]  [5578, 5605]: 1.02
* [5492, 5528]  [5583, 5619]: 1.02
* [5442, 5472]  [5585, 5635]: 1.02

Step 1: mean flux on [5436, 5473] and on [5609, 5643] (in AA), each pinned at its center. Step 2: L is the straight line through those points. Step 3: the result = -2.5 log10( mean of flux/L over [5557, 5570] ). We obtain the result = -0.01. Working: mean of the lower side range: 18.4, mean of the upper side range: 17.6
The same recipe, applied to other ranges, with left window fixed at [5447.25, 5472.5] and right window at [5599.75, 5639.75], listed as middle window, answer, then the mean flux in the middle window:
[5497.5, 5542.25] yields 0.02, 18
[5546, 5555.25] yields -0.03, 18.7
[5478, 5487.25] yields -0.01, 18.6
